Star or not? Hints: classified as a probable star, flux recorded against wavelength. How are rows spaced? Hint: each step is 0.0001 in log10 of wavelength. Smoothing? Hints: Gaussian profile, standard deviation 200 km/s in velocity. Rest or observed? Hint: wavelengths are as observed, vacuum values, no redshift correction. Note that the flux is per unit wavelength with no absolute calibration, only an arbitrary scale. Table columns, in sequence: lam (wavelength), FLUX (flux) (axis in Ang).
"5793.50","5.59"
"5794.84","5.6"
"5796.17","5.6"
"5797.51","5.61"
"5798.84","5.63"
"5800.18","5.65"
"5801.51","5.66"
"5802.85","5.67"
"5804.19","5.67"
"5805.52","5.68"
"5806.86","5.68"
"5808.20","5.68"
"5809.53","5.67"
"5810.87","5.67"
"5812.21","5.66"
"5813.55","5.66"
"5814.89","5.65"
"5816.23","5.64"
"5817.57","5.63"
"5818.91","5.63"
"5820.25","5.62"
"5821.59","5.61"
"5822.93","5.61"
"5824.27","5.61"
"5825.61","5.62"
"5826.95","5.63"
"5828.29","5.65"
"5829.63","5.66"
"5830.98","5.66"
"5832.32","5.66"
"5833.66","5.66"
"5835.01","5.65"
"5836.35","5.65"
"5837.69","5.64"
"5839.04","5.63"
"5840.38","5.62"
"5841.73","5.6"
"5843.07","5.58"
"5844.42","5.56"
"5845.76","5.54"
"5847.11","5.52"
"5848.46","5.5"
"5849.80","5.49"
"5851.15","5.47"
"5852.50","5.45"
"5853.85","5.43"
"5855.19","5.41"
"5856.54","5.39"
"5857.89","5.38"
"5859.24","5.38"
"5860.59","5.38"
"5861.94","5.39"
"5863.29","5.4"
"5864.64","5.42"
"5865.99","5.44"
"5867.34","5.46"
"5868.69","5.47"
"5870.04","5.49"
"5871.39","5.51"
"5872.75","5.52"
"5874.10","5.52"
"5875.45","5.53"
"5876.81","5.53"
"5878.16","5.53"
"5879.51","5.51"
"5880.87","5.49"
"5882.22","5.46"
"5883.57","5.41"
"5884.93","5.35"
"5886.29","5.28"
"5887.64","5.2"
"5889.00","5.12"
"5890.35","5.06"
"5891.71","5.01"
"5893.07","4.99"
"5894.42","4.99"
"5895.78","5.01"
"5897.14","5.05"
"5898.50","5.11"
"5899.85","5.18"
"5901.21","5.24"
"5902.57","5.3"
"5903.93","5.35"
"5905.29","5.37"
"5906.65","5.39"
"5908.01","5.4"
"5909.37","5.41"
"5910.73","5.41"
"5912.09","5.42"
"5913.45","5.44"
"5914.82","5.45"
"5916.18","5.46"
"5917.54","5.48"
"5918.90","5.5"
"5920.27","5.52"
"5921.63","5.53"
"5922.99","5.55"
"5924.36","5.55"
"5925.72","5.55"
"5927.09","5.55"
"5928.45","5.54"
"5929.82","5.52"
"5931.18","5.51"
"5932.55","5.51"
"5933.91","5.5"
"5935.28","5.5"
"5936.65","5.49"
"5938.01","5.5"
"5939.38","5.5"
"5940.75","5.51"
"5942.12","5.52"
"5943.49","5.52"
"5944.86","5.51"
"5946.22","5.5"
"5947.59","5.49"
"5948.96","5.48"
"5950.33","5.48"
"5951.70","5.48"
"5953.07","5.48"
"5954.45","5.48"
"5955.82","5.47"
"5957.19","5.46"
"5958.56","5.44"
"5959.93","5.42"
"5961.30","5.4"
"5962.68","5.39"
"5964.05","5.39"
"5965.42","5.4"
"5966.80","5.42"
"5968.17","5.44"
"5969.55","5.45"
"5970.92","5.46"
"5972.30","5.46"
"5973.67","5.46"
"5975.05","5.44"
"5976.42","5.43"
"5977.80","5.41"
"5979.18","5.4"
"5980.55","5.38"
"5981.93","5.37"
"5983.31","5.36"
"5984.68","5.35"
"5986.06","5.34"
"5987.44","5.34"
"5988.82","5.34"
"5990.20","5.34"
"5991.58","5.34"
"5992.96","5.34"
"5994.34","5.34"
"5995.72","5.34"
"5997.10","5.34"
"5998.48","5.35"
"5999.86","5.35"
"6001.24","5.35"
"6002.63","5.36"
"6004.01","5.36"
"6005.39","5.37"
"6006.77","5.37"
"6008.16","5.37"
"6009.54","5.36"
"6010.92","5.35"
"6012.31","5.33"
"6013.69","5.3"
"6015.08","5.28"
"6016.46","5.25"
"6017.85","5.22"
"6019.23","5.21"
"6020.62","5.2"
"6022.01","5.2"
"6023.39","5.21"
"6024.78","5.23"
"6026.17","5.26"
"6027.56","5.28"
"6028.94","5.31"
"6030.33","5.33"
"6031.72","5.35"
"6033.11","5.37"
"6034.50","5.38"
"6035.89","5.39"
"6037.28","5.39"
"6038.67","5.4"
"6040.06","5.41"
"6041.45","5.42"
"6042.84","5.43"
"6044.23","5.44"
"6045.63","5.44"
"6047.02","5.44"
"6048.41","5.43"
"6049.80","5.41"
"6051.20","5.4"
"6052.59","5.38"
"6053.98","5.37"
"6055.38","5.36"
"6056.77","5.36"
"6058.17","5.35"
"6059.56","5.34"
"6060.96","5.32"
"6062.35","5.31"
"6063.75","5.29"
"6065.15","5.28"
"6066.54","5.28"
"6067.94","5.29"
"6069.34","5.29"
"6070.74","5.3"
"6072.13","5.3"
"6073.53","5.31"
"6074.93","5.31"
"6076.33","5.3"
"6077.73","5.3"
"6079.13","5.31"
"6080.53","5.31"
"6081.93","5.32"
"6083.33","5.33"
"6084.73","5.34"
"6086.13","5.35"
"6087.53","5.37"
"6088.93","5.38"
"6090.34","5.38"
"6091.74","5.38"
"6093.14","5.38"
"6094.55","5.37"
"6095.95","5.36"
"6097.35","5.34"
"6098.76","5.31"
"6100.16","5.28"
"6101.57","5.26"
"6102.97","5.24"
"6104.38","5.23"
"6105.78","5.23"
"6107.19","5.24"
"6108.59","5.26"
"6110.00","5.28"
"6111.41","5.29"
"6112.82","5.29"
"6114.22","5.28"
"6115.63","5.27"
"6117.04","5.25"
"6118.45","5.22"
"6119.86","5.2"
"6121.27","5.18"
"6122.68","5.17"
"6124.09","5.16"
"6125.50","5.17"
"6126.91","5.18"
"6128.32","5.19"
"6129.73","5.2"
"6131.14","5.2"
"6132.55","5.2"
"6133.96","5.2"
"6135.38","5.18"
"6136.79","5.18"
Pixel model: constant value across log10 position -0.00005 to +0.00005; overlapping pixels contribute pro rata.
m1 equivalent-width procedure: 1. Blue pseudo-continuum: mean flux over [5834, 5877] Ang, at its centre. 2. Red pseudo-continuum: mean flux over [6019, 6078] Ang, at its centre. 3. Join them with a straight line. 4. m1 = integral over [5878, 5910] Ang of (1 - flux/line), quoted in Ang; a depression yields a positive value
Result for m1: 1.24 Ang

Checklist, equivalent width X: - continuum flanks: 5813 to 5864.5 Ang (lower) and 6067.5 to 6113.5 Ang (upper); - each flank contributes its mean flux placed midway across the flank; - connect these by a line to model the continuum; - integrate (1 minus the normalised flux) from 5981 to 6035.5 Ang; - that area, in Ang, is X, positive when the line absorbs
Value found 0.7 Ang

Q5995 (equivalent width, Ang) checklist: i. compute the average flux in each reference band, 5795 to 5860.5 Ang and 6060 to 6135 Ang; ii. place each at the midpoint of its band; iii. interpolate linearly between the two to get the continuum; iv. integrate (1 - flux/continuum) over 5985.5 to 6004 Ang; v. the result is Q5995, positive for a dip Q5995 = 0.2 Ang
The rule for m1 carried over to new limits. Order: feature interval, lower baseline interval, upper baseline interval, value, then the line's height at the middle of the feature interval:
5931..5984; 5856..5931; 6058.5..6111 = -1.0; 5.36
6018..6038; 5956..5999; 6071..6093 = 0.3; 5.37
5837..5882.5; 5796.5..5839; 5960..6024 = 0.7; 5.58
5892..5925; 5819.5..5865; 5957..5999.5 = 0.8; 5.47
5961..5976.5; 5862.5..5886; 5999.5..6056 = -0.1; 5.39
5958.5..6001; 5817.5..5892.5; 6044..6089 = 0.1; 5.4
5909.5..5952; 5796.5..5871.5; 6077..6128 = -0.2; 5.47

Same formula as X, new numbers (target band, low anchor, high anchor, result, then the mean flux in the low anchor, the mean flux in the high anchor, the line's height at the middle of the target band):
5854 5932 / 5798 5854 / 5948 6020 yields 1.9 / 5.62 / 5.38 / 5.52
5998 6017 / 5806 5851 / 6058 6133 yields 0.2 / 5.62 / 5.28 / 5.39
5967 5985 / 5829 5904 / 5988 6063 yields -0.2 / 5.41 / 5.34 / 5.36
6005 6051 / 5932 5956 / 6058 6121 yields 0.4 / 5.5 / 5.3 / 5.38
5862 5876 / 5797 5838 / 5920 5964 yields 0.3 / 5.65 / 5.49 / 5.58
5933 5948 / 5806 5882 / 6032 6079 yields -0.1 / 5.55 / 5.36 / 5.46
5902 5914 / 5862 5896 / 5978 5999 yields -0.1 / 5.35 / 5.35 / 5.35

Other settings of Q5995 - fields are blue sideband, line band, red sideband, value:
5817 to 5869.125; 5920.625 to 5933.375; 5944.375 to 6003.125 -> -0.2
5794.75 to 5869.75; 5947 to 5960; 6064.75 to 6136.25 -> -0.1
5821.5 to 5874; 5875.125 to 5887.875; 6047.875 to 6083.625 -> 0.2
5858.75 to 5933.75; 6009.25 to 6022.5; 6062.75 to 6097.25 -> 0.2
